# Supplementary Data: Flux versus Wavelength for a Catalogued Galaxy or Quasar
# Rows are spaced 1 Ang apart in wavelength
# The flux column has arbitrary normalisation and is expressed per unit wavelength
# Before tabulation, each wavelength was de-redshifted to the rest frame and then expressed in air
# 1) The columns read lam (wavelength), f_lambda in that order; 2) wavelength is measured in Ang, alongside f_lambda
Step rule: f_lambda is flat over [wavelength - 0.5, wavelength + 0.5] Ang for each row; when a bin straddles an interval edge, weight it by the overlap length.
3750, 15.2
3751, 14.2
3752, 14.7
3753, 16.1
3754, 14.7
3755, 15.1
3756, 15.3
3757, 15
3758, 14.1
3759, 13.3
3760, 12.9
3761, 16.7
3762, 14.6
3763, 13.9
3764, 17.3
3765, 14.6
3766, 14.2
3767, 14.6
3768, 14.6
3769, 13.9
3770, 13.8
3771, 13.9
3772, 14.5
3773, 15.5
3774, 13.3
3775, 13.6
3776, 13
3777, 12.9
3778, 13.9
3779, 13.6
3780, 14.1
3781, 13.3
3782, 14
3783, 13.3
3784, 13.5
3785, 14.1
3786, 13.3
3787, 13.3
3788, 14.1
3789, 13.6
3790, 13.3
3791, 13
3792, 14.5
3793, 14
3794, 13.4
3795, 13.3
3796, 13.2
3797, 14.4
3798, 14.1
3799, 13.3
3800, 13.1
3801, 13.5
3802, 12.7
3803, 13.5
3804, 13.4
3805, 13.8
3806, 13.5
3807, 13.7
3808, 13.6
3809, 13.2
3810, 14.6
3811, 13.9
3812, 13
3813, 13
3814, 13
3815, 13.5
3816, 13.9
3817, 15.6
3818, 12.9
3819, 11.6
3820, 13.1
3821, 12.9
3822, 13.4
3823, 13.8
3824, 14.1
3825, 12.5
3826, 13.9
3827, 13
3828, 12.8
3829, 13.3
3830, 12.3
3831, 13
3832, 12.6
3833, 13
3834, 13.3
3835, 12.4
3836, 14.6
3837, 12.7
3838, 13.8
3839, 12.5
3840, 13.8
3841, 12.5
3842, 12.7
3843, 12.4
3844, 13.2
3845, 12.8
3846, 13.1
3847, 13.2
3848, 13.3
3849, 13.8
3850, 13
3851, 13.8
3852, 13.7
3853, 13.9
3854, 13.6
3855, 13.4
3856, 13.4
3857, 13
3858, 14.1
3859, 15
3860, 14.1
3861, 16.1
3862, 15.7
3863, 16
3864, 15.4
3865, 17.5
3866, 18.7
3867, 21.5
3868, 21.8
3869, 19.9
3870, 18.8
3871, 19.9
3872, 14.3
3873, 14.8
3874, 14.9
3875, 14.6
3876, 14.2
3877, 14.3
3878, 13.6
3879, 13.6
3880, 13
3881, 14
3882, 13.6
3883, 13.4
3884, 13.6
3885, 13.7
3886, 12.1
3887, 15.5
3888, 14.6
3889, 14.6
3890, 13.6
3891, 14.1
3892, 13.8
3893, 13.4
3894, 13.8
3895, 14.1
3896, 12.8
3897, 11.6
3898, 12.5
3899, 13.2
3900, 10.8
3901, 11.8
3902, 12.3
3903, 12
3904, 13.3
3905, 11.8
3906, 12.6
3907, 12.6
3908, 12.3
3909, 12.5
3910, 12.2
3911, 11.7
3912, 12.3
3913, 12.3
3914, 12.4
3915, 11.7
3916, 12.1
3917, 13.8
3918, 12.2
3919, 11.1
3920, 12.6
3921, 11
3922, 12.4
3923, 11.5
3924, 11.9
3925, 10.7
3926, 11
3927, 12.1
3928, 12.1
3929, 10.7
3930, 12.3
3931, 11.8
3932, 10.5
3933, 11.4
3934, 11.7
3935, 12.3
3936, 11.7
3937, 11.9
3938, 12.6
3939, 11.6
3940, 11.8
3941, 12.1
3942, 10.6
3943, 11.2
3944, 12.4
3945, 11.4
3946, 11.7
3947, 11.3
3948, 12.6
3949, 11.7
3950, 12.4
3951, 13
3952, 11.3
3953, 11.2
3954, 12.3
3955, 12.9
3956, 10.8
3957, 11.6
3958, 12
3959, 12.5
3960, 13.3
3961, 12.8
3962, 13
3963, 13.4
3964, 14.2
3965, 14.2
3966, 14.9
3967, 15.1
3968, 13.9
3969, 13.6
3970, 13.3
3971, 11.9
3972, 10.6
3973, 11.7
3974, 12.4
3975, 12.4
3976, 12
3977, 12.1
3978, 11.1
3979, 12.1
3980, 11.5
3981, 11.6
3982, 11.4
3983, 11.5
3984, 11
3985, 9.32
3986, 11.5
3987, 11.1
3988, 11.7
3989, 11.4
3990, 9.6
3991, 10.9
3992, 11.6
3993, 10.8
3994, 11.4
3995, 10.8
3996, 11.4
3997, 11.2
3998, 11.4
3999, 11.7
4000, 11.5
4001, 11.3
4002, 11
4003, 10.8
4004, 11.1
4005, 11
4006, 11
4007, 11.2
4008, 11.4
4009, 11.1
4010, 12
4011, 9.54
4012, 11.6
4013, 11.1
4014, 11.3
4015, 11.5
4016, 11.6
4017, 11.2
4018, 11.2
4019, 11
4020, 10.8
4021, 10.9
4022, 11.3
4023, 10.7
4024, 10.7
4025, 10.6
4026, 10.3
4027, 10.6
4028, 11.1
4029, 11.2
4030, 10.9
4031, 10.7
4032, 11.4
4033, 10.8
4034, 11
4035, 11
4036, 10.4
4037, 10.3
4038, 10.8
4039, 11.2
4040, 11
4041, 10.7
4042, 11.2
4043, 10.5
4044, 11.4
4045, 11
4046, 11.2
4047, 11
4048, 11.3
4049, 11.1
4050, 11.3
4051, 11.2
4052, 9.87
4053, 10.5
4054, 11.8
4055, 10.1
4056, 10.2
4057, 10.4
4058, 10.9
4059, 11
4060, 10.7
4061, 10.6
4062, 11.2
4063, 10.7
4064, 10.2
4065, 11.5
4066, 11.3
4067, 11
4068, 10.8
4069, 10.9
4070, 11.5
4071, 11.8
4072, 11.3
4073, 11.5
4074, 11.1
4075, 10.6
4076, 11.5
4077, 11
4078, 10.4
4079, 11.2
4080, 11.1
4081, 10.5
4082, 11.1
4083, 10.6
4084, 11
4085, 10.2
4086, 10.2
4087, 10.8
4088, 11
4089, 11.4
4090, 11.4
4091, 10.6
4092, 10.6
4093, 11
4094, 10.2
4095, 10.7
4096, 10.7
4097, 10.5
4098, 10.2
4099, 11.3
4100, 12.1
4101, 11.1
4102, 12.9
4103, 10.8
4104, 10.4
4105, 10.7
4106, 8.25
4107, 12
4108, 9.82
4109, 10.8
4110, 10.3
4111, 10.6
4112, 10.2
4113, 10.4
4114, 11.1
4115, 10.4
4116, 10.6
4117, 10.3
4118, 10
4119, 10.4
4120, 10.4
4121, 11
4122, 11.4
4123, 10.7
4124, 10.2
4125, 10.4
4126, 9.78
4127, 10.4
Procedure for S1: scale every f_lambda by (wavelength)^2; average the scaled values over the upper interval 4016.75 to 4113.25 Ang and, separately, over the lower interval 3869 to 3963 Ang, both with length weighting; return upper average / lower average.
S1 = 0.92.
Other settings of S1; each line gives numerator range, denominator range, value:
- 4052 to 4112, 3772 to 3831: 0.93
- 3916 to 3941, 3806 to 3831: 0.93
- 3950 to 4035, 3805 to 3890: 0.88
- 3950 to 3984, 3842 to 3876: 0.87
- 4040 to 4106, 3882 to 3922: 0.93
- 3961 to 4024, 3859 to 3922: 0.88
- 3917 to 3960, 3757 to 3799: 0.92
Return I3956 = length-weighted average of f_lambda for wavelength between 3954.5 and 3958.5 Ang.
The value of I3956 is 11.8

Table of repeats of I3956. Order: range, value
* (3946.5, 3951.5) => 12.2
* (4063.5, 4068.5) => 11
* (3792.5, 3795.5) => 13.6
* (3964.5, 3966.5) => 14.6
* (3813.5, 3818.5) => 13.8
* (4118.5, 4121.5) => 10.6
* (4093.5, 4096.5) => 10.5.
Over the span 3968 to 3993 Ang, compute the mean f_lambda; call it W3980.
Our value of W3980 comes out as 11.6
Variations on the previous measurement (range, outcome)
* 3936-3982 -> 12.3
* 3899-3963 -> 12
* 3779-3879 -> 14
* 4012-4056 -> 10.9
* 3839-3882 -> 14.8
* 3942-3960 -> 11.9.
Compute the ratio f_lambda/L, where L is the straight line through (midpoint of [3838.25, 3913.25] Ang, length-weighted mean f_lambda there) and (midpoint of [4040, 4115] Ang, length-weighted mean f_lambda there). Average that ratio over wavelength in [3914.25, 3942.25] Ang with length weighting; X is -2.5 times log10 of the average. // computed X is 0.12 mag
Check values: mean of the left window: 14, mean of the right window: 10.9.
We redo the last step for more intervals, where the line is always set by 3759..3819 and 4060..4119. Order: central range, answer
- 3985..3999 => 0.066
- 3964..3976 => -0.094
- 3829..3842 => 0.025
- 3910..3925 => 0.044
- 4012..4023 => 0.034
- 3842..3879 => -0.154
